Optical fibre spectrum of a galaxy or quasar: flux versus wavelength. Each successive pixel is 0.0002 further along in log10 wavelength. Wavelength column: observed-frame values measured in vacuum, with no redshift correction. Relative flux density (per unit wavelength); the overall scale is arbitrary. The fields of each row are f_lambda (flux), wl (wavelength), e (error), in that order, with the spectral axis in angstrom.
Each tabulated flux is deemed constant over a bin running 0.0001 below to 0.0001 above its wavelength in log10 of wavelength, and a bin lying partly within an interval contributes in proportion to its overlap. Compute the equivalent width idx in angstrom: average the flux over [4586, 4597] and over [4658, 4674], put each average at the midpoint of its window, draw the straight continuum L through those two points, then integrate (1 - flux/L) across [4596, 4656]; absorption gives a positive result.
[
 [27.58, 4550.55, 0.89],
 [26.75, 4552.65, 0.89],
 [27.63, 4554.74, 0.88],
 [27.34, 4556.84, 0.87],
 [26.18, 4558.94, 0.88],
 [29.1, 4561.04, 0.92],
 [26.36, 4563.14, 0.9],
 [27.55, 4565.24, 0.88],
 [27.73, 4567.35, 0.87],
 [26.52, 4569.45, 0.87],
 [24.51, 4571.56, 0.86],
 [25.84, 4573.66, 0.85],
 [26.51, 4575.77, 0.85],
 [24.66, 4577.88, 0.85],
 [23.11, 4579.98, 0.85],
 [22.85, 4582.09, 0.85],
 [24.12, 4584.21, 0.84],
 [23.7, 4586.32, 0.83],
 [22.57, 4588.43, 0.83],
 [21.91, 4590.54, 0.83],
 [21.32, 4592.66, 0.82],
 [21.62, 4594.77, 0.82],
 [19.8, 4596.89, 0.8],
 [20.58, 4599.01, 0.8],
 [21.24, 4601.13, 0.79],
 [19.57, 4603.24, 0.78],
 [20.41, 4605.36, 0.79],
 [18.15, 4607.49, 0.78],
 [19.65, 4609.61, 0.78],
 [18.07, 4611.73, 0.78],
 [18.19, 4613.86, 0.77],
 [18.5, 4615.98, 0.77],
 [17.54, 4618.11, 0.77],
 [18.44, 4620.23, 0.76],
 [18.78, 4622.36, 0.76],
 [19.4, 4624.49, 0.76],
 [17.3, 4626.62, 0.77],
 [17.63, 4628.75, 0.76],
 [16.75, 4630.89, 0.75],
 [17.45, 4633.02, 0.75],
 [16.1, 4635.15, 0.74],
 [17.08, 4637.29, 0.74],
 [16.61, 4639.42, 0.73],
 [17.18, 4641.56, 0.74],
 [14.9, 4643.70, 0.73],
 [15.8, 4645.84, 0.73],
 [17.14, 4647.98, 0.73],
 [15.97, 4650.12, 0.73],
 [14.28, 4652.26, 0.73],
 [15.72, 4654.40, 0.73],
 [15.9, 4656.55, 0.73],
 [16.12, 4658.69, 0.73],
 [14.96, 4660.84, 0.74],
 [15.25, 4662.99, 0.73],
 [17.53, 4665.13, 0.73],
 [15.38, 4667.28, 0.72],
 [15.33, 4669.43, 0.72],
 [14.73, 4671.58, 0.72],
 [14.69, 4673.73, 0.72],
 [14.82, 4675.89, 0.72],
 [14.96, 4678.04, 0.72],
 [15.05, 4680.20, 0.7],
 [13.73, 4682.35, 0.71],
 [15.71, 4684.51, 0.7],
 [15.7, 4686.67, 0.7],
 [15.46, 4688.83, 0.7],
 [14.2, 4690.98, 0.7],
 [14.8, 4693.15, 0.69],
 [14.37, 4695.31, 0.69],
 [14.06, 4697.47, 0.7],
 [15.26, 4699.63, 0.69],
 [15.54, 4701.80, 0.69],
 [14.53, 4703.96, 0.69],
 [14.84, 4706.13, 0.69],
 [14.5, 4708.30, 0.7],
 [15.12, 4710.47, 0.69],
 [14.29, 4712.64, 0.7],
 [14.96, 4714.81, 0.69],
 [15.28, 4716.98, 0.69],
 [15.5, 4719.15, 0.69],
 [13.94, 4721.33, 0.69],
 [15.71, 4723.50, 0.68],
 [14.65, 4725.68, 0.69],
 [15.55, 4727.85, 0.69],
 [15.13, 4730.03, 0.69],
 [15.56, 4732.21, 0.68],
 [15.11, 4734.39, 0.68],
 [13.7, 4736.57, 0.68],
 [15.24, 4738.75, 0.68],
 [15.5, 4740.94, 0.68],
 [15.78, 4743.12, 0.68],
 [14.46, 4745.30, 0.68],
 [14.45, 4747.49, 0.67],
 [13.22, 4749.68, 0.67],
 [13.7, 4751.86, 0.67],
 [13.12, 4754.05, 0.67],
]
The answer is 3.7 angstrom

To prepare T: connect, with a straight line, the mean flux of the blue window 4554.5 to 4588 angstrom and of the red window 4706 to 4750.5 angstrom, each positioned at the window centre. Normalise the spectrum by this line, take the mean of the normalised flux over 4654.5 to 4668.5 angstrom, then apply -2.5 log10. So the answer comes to 0.23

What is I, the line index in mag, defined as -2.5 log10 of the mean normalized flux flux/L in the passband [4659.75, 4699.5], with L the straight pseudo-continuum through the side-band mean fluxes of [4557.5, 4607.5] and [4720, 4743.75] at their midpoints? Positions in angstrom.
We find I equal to 0.20 mag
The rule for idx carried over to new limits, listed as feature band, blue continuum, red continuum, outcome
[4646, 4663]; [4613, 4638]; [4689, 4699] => 0.72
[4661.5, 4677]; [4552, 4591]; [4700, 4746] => 2.79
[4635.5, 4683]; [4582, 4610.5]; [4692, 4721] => 5.22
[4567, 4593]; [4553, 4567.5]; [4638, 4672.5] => 0.78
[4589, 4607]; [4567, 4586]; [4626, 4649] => 1.04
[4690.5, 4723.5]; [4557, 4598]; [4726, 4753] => 3.81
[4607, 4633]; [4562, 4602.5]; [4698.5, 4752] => 3.96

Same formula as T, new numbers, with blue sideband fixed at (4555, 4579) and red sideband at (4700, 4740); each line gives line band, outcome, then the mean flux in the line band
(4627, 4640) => 0.26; 17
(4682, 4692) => 0.16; 15.1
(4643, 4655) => 0.28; 15.7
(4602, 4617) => 0.23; 19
